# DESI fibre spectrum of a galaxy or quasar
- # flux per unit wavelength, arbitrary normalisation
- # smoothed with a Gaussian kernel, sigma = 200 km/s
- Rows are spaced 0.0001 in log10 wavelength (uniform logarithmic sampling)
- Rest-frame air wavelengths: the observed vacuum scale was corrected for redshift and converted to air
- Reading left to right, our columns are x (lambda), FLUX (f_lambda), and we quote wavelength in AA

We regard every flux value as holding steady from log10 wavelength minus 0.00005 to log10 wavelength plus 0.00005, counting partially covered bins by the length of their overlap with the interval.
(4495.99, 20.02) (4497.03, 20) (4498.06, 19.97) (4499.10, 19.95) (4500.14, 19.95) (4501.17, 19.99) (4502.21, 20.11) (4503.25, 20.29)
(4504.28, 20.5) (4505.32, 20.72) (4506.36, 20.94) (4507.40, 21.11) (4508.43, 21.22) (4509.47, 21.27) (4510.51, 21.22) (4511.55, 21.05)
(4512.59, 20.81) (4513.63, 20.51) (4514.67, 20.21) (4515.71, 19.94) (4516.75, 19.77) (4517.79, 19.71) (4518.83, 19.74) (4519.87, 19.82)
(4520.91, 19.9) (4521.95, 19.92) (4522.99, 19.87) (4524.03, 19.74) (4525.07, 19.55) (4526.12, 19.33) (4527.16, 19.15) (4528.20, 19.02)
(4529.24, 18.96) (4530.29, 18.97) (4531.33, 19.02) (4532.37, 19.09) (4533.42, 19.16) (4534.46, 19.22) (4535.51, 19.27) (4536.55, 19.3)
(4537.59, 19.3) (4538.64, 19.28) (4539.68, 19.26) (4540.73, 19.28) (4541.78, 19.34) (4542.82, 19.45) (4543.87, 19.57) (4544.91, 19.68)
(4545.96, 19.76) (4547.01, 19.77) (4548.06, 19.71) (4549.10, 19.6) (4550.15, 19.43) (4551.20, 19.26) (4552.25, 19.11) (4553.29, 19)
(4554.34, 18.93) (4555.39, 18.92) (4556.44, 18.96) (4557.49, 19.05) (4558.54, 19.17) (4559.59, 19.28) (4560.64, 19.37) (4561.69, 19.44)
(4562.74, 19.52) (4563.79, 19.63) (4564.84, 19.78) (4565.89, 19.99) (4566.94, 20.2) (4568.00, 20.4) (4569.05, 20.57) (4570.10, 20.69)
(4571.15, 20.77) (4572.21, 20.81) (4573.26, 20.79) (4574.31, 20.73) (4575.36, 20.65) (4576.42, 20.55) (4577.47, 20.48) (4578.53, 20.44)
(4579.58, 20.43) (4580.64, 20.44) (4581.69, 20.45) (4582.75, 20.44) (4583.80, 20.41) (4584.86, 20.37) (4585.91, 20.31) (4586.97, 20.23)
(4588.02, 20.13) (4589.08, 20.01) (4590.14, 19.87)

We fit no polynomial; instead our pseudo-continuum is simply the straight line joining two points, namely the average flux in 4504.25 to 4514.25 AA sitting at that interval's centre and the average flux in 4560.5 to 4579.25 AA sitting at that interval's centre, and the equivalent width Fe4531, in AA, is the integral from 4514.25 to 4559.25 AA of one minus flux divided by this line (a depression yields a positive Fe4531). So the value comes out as 2.70 AA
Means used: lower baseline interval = 20.9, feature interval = 19.4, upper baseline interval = 20.3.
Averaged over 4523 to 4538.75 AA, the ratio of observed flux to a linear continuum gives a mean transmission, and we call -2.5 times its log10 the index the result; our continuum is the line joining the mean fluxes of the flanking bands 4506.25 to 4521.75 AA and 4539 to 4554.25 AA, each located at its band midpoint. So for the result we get 0.04 mag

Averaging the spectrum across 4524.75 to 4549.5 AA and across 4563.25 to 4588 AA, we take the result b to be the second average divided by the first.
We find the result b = 1.1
